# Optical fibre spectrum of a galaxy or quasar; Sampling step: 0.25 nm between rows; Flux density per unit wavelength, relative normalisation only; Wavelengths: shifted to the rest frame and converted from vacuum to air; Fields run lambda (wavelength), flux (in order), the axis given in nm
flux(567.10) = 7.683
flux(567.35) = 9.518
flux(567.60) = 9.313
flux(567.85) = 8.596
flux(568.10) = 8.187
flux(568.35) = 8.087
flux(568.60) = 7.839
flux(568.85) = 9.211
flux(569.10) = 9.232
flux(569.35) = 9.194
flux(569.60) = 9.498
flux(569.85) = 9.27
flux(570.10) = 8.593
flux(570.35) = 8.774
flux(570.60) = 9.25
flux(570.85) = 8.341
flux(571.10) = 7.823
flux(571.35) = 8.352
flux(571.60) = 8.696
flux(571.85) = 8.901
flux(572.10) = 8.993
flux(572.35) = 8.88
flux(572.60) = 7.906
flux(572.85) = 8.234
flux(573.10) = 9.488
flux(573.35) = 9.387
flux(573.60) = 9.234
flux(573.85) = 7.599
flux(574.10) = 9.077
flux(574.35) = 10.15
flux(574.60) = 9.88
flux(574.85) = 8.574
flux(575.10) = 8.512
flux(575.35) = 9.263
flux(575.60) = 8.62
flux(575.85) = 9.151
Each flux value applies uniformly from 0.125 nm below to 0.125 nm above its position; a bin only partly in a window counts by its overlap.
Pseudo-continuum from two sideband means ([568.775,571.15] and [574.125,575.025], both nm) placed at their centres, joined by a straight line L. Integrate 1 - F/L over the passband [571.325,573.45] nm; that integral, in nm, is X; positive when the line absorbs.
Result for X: 0.10 nm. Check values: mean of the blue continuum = 8.95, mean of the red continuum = 9.43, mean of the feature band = 8.77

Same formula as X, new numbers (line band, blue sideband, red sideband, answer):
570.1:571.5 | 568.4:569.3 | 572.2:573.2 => 0.026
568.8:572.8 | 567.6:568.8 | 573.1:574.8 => -0.024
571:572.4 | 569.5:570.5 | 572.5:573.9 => 0.040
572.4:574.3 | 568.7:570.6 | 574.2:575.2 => 0.098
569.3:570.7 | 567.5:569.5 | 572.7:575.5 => -0.047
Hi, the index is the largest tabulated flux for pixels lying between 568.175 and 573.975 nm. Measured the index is 9.498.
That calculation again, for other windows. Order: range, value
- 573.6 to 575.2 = 10.15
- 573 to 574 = 9.488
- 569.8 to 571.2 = 9.27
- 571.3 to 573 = 8.993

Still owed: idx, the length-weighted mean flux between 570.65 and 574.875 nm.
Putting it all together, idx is 8.81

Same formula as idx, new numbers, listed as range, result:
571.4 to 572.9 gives 8.61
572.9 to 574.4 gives 9.06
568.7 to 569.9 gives 9.25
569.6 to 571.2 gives 8.75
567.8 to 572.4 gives 8.72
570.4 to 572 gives 8.58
